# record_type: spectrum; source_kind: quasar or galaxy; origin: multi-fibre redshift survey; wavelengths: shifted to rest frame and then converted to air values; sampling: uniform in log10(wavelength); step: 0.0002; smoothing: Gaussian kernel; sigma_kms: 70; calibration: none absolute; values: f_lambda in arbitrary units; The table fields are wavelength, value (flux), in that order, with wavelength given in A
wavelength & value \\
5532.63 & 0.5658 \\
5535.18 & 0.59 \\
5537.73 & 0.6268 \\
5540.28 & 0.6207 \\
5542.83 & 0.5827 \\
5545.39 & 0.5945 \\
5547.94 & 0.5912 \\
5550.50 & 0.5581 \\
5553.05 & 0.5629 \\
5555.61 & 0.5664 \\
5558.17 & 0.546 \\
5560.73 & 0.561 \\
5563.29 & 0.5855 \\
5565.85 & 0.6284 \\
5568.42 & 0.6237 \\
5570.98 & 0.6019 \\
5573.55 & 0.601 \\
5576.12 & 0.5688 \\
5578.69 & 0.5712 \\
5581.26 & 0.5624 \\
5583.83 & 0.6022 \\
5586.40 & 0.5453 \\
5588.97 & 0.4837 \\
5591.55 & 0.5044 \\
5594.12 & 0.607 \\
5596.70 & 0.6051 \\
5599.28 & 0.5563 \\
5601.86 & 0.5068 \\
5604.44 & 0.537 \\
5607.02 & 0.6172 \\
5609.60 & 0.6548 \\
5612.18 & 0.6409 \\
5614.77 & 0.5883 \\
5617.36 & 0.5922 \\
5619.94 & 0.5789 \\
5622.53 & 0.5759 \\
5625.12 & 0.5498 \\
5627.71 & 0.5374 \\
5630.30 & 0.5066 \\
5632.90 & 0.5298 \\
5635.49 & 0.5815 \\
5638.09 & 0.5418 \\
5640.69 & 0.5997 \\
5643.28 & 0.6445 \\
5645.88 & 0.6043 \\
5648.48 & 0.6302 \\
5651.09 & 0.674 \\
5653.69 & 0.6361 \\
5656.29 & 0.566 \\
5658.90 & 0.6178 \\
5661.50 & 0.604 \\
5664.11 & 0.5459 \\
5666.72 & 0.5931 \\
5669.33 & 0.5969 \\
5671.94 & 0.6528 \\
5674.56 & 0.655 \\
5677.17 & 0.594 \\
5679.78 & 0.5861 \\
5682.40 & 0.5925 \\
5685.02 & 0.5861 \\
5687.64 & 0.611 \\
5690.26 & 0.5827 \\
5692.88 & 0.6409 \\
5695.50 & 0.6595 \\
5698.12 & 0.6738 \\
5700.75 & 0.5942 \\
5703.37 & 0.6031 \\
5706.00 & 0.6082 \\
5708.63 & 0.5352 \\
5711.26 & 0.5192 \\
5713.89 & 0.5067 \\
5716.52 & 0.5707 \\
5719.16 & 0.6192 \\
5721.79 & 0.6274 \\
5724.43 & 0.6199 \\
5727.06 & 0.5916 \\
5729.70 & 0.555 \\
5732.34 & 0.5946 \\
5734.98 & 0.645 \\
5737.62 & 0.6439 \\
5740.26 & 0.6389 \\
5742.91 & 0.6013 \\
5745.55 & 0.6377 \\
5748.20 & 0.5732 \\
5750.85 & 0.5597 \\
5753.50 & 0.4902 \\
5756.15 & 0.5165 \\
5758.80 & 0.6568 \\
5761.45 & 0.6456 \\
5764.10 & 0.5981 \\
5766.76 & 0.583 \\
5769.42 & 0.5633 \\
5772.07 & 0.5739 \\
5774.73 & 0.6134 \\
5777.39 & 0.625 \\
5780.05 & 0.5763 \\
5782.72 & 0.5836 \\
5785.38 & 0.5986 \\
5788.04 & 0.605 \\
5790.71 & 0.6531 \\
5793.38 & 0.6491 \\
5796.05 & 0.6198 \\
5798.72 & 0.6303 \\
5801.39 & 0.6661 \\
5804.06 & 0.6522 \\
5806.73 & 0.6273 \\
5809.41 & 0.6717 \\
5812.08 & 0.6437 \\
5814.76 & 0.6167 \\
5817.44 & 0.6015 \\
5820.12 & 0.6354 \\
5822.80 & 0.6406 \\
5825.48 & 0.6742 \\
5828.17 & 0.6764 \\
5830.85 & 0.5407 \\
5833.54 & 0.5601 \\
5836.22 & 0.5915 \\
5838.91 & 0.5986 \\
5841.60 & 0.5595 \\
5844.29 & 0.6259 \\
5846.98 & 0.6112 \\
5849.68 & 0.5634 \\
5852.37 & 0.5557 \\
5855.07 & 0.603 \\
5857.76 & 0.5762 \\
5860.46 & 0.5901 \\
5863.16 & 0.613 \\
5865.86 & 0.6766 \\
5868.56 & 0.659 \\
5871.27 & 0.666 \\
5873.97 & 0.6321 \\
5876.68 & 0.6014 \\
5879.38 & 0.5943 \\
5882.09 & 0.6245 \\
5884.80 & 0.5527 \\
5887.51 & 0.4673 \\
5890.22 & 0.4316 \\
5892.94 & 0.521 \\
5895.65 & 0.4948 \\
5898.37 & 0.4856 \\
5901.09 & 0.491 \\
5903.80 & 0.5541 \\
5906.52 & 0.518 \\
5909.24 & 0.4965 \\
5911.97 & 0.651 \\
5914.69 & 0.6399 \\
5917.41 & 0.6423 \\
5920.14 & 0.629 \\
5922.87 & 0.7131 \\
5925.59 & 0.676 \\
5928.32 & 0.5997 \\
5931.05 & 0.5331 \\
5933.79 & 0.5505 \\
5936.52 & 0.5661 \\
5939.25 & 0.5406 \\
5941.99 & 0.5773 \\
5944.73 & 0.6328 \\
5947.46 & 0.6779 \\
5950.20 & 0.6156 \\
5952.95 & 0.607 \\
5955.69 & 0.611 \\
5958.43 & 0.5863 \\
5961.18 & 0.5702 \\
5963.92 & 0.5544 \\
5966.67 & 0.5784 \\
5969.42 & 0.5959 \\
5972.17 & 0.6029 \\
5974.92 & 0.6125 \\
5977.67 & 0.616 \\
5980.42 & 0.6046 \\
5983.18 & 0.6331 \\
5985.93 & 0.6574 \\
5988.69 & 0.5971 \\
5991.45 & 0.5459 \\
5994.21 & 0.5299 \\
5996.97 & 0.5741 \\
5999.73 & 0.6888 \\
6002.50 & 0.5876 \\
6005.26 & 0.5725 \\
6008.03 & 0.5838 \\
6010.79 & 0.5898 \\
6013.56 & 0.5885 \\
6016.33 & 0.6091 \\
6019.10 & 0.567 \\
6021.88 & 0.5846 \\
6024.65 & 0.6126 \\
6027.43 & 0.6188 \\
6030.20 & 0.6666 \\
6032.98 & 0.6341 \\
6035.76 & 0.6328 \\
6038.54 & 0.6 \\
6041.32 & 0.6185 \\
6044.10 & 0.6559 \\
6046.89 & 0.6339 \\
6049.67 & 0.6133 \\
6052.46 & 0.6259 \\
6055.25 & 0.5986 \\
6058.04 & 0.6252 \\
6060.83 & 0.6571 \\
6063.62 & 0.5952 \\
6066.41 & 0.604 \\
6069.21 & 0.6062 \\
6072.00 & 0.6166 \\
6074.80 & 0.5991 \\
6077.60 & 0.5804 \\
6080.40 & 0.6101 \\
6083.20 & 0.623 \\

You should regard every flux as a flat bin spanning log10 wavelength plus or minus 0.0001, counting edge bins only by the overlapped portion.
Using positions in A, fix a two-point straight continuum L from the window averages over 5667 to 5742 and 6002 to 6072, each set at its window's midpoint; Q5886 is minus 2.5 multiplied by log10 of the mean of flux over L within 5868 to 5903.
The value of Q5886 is 0.10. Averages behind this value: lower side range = 0.604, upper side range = 0.612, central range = 0.553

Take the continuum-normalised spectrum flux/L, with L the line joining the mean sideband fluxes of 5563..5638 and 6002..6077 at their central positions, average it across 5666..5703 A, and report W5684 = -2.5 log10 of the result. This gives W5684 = -0.06 mag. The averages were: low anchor 0.573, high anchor 0.611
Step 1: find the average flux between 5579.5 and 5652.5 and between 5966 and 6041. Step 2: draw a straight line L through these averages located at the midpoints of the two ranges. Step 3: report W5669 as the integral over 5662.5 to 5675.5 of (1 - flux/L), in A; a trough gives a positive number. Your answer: -0.6 A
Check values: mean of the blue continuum 0.577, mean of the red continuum 0.604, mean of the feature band 0.607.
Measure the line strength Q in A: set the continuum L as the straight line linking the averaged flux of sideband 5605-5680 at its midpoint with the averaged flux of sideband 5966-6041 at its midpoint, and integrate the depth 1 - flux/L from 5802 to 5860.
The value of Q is -1.1 A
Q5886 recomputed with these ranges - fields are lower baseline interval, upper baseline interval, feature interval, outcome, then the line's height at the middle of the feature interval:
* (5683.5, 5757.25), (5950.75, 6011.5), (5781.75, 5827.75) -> -0.07 mag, 0.594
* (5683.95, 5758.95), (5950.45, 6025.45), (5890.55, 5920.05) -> 0.09 mag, 0.595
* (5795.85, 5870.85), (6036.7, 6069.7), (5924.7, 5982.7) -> 0.04 mag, 0.619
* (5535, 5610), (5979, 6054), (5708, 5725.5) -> 0.03 mag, 0.588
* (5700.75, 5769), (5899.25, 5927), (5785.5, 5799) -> -0.06 mag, 0.593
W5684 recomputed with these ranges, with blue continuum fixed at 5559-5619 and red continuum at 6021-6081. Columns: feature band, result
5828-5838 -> 0.03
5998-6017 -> 0.02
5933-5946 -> 0.06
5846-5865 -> 0.02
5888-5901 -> 0.25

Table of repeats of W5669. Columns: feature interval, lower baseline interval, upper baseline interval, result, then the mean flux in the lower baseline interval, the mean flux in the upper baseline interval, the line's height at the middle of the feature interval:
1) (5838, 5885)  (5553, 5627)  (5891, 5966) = -2.1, 0.577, 0.582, 0.581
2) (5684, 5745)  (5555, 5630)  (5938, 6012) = -2.0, 0.575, 0.598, 0.582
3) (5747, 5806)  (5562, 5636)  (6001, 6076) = -1.3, 0.574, 0.611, 0.589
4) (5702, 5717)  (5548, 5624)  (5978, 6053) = 0.8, 0.577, 0.608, 0.586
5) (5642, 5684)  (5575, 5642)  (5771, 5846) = -2.2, 0.567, 0.618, 0.581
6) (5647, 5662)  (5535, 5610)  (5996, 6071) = -1.0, 0.578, 0.613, 0.584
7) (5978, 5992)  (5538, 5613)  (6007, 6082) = -0.1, 0.579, 0.612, 0.608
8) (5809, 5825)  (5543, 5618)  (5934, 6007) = -1.2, 0.578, 0.597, 0.589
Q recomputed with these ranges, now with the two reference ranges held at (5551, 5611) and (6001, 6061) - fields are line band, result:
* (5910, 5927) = -1.4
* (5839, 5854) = 0.3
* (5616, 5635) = 0.8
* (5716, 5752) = -1.2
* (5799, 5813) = -1.4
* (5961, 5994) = 0.6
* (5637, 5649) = -0.5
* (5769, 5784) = 0.0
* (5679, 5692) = -0.2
